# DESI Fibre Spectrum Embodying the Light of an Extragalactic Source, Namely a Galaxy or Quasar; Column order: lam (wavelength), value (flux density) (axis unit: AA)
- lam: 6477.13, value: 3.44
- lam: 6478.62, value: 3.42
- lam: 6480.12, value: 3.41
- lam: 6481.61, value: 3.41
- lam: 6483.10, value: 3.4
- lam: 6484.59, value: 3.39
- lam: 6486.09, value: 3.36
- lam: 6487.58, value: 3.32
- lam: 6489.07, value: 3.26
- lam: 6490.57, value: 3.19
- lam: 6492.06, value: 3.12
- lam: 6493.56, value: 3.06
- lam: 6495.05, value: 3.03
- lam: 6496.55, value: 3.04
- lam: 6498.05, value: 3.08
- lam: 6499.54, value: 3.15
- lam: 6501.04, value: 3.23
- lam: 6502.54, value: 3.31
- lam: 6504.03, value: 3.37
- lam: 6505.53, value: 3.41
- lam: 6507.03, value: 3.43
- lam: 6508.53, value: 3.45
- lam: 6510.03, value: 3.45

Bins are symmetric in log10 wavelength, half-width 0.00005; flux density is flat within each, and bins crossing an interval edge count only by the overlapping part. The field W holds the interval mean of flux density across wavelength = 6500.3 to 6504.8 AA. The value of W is 3.31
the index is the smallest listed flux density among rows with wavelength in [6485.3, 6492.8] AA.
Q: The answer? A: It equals 3.12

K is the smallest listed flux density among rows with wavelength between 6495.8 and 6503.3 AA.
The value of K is 3.04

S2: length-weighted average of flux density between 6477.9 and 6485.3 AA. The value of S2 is 3.41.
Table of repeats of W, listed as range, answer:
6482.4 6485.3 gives 3.4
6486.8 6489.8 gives 3.3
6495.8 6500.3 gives 3.09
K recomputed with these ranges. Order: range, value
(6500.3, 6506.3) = 3.23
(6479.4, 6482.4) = 3.41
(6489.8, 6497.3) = 3.03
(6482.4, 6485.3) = 3.39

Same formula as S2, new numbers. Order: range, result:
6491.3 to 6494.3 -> 3.09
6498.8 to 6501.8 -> 3.18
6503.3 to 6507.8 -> 3.4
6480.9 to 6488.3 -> 3.38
